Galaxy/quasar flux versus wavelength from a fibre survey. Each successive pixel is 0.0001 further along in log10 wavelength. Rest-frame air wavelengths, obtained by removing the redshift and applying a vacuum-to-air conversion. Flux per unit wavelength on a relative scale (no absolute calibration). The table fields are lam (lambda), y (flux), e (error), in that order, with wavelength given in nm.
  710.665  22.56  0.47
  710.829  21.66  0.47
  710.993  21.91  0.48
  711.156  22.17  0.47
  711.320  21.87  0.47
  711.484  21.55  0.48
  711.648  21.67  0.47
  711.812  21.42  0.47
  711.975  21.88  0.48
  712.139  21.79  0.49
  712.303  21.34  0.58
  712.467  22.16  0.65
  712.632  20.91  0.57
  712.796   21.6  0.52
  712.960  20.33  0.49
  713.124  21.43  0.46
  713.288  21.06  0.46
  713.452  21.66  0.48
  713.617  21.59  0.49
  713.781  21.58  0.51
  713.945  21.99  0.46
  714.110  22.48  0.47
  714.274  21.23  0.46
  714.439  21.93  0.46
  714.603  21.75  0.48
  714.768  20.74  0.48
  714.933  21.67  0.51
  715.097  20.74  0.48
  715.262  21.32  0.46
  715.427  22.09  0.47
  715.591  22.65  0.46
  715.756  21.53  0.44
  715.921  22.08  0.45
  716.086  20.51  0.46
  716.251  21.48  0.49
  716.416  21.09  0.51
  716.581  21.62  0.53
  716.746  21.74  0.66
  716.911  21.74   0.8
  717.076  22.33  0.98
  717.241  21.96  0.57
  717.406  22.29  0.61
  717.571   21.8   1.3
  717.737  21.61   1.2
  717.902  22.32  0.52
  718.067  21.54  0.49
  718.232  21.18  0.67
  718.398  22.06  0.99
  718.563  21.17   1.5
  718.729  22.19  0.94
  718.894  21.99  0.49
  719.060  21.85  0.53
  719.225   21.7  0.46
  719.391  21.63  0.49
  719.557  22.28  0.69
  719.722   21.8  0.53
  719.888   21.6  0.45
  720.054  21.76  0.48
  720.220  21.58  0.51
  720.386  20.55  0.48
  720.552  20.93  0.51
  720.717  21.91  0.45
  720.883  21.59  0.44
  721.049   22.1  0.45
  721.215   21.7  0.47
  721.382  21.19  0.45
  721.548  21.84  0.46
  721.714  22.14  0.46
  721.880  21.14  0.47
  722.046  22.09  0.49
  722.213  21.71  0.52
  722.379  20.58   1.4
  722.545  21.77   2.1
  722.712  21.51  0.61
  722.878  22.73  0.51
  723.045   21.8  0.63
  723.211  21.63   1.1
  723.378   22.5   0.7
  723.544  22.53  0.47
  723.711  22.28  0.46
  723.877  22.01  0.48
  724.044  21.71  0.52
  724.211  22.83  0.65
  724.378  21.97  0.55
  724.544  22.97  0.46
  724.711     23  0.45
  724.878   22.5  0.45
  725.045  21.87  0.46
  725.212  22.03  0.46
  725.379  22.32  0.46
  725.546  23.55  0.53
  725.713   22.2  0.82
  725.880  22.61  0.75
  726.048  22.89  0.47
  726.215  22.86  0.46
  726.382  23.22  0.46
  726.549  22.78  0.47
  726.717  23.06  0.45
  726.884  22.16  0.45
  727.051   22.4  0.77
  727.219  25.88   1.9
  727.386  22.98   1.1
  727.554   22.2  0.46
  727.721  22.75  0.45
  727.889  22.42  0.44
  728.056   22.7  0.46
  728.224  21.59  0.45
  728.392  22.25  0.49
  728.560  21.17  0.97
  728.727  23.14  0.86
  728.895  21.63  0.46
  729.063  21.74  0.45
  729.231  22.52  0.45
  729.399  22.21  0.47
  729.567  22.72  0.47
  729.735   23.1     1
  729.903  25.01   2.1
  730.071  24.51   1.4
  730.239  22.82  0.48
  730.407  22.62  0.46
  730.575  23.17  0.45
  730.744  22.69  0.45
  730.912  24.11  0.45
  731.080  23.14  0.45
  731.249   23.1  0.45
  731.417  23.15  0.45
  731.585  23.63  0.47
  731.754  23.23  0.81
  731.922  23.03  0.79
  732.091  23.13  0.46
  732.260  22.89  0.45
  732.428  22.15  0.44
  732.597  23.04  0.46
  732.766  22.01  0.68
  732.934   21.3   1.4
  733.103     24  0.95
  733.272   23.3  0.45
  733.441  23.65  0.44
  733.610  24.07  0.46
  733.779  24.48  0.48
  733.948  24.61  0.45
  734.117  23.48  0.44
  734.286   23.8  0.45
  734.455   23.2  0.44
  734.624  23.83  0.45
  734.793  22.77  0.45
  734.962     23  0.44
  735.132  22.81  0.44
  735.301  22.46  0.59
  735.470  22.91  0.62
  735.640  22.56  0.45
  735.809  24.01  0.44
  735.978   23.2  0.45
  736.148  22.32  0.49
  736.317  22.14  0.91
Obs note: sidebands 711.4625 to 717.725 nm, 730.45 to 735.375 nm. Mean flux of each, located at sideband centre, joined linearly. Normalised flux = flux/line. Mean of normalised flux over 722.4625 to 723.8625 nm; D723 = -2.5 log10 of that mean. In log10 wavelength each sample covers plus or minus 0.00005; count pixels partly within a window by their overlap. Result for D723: 0.013 mag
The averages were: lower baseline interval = 21.6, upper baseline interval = 23.2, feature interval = 22.1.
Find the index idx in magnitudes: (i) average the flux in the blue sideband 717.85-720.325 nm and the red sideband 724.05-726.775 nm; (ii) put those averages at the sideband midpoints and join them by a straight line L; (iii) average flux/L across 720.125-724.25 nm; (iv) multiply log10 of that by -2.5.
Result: 0.02 mag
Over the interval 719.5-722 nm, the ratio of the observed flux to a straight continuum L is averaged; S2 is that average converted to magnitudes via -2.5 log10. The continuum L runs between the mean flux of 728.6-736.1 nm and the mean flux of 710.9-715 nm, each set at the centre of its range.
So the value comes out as 0.03 mag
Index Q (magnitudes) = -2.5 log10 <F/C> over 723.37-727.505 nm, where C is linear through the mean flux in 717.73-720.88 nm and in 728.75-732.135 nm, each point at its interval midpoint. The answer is -0.01 mag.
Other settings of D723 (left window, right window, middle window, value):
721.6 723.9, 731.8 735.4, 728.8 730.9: -0.01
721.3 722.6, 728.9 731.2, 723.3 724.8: -0.02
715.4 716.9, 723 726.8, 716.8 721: 0.01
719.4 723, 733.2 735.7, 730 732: -0.02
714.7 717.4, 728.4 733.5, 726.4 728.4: -0.01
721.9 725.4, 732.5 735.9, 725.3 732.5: -0.01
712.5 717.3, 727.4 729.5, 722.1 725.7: -0.01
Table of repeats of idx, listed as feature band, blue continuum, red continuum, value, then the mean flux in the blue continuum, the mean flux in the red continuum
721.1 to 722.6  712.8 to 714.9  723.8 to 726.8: 0.033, 21.5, 22.6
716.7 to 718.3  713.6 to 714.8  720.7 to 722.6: -0.010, 21.7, 21.6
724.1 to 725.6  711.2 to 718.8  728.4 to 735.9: -0.003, 21.6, 23.1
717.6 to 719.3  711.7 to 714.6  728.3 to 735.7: 0.011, 21.6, 23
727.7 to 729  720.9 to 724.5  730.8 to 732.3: 0.029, 21.9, 23.3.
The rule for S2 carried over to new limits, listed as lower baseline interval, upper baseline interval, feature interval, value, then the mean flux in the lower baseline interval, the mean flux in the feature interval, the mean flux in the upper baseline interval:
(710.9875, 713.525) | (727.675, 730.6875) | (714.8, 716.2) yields 0.01 mag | 21.5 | 21.5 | 22.7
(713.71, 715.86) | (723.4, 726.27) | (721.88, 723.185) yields 0.03 mag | 21.7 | 21.7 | 22.5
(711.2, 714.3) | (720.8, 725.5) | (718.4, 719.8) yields 0.00 mag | 21.6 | 21.8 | 22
